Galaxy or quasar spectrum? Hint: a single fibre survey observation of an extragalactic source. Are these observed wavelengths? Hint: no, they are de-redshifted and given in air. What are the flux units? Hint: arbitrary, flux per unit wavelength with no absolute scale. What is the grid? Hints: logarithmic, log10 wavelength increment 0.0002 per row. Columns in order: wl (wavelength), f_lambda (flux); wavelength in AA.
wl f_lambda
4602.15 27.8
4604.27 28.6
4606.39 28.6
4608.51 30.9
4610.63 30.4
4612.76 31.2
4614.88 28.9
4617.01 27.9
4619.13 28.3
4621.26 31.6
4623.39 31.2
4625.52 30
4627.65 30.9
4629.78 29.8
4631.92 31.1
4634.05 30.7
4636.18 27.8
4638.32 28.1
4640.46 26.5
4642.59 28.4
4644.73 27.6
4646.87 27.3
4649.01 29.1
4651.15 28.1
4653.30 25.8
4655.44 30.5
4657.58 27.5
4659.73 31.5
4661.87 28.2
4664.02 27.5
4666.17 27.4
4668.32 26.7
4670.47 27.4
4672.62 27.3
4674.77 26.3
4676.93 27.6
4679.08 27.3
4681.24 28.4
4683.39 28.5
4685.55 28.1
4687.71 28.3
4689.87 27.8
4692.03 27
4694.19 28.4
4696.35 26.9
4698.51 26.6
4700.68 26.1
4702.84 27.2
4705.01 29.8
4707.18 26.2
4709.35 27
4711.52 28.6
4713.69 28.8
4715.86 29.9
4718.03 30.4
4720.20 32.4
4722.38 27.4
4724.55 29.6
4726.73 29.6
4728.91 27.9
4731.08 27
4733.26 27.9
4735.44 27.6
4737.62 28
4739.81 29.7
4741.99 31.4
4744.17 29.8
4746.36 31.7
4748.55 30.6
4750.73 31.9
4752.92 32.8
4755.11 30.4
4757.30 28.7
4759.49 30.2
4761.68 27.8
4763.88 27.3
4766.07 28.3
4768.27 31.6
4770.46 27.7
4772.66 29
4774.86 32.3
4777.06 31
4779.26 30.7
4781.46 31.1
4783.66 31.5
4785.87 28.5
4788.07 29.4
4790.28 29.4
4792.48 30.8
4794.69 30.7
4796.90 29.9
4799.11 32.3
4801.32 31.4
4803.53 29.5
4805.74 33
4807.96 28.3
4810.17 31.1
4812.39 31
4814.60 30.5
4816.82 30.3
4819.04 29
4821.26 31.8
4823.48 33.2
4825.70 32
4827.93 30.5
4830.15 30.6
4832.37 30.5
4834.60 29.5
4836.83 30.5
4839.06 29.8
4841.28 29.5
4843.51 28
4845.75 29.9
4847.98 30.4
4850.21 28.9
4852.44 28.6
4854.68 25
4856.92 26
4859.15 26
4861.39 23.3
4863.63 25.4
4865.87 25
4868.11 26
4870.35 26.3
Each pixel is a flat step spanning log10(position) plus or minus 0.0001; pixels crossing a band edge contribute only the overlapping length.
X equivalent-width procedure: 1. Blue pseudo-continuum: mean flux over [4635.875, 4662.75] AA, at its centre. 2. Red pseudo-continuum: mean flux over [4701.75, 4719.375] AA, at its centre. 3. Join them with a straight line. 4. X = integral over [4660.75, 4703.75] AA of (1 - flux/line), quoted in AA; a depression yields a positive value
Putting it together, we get 1.4 AA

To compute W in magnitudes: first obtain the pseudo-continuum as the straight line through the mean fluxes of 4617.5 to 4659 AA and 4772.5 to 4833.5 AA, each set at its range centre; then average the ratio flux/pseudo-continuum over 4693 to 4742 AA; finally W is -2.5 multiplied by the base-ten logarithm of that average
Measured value 0.05 mag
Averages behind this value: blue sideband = 29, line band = 28.4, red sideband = 30.7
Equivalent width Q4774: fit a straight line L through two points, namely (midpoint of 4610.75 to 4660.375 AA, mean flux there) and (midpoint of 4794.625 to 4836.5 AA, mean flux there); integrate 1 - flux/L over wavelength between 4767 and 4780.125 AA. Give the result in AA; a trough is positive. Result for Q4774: 0.0 AA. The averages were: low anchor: 29.1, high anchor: 30.8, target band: 30.3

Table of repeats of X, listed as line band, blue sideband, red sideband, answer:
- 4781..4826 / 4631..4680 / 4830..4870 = -4.48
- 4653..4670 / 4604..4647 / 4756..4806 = 0.76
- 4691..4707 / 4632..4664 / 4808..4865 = 0.71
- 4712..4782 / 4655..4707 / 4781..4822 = -1.02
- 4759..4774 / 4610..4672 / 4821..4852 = 0.47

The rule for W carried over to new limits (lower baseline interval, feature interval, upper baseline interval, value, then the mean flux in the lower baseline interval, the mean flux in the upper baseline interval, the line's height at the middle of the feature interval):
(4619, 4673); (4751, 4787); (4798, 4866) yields -0.03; 28.7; 29.4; 29.2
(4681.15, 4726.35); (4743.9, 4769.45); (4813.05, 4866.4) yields -0.06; 28.3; 29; 28.6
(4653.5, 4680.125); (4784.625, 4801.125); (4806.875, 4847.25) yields -0.01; 27.9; 30.3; 29.8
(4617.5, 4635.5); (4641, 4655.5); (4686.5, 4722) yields 0.07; 30.3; 28.2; 29.7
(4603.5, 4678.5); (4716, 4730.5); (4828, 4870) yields -0.04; 28.8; 28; 28.4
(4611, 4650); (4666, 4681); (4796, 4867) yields 0.08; 29.3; 29.4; 29.3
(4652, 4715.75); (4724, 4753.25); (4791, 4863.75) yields -0.04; 27.8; 29.7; 28.5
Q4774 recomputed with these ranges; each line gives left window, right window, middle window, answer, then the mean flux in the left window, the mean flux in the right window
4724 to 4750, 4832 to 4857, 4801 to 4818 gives -0.91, 29.3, 28.9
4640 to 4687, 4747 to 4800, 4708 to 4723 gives -0.13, 27.9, 30.2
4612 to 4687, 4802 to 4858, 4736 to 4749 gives -0.36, 28.6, 29.9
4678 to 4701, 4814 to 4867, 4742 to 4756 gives -1.54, 27.6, 28.9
